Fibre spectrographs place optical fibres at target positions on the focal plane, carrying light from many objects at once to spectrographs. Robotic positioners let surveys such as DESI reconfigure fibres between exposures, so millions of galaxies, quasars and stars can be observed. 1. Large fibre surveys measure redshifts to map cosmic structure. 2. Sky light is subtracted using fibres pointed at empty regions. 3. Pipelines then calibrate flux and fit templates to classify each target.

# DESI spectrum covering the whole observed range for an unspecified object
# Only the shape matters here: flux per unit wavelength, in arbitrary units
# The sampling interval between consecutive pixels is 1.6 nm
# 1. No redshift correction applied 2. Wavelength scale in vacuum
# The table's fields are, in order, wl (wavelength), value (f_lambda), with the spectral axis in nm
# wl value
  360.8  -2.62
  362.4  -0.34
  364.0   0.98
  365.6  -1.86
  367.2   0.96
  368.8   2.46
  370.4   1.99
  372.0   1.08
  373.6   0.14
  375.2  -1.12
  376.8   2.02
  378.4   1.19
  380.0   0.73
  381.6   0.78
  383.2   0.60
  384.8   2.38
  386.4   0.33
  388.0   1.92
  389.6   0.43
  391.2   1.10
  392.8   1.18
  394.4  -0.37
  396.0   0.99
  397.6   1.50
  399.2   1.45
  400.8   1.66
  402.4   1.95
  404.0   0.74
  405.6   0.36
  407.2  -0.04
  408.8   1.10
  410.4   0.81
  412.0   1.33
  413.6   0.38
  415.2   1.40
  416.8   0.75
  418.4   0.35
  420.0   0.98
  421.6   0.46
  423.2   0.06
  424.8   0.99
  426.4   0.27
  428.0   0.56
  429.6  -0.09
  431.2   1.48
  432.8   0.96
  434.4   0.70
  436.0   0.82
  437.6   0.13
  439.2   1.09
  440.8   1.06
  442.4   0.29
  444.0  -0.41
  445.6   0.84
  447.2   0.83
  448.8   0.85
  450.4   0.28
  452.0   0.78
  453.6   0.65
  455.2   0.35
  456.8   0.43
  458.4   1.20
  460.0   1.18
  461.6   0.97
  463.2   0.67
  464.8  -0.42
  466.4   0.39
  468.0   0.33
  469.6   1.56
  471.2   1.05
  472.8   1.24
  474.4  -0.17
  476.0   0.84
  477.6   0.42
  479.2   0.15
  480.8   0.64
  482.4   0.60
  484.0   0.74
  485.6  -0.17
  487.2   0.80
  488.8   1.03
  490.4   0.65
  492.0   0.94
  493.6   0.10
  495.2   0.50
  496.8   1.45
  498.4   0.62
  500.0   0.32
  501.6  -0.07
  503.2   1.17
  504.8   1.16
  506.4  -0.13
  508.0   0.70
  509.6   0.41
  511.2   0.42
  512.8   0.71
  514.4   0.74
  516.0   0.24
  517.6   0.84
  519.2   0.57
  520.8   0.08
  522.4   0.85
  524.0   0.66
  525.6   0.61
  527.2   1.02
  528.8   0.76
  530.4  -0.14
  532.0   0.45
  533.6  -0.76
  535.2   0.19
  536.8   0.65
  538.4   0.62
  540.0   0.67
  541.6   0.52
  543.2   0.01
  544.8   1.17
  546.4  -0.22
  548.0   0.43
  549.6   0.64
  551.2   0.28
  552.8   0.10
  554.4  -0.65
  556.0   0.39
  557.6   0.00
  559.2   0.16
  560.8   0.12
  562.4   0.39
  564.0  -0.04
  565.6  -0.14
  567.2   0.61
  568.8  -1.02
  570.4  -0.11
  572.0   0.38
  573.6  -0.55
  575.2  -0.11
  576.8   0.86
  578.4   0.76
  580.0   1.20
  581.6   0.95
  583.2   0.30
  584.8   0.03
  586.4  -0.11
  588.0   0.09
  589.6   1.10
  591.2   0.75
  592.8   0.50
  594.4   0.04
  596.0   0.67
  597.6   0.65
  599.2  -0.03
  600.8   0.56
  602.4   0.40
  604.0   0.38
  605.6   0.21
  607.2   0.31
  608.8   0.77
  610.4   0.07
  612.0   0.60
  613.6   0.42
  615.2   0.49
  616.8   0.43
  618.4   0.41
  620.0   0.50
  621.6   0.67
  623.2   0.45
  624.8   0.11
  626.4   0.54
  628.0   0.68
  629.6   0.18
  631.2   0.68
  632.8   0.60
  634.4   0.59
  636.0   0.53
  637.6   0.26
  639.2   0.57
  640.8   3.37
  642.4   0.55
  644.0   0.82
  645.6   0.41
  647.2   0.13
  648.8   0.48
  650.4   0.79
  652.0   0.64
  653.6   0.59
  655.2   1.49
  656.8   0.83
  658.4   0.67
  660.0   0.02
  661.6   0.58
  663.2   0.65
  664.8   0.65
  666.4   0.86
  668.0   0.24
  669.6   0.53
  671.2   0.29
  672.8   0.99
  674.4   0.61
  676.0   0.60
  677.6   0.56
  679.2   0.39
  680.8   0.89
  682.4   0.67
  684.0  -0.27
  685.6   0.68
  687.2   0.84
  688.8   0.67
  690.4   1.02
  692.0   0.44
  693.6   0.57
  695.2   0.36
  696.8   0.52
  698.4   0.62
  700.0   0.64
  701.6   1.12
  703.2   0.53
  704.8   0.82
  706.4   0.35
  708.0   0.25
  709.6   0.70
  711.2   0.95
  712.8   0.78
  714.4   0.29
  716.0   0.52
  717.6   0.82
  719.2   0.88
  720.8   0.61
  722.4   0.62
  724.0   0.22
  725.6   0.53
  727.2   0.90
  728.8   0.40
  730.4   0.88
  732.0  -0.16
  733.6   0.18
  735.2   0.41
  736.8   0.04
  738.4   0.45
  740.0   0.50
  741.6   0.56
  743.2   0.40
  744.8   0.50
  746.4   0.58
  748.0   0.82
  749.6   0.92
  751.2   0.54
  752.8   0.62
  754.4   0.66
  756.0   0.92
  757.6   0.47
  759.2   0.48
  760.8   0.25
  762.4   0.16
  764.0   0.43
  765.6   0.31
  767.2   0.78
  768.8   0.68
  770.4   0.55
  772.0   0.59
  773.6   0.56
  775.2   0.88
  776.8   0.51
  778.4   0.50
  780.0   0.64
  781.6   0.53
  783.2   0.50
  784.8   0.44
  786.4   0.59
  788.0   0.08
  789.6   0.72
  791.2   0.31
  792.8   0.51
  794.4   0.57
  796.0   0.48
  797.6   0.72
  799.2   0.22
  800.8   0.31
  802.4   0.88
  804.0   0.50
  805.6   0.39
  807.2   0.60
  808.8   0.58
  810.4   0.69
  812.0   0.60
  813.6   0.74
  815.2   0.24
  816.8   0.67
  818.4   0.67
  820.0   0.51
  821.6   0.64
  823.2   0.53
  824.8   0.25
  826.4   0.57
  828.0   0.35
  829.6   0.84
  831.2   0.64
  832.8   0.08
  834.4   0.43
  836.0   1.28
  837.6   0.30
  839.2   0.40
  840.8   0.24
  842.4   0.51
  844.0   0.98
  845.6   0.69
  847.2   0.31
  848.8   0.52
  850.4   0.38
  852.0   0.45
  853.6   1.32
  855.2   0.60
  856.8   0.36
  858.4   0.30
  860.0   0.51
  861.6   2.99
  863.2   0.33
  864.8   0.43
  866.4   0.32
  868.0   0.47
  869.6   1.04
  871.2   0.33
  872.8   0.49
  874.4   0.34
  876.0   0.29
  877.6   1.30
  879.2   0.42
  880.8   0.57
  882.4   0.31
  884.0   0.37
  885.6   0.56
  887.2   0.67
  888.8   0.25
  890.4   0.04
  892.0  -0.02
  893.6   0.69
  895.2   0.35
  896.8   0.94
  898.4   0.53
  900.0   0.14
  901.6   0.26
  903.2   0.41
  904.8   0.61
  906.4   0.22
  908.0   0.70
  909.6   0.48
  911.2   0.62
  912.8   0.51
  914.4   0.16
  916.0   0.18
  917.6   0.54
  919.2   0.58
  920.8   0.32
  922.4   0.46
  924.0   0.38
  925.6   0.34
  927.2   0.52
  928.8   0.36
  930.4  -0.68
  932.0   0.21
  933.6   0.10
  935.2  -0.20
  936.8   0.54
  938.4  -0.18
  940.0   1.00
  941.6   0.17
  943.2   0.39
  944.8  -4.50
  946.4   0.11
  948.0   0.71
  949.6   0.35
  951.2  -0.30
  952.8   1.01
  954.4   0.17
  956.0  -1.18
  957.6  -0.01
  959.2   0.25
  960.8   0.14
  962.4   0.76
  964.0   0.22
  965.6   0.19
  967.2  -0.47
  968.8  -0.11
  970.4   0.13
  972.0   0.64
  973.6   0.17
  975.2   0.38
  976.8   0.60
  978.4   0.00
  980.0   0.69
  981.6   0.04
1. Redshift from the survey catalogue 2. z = 0.72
